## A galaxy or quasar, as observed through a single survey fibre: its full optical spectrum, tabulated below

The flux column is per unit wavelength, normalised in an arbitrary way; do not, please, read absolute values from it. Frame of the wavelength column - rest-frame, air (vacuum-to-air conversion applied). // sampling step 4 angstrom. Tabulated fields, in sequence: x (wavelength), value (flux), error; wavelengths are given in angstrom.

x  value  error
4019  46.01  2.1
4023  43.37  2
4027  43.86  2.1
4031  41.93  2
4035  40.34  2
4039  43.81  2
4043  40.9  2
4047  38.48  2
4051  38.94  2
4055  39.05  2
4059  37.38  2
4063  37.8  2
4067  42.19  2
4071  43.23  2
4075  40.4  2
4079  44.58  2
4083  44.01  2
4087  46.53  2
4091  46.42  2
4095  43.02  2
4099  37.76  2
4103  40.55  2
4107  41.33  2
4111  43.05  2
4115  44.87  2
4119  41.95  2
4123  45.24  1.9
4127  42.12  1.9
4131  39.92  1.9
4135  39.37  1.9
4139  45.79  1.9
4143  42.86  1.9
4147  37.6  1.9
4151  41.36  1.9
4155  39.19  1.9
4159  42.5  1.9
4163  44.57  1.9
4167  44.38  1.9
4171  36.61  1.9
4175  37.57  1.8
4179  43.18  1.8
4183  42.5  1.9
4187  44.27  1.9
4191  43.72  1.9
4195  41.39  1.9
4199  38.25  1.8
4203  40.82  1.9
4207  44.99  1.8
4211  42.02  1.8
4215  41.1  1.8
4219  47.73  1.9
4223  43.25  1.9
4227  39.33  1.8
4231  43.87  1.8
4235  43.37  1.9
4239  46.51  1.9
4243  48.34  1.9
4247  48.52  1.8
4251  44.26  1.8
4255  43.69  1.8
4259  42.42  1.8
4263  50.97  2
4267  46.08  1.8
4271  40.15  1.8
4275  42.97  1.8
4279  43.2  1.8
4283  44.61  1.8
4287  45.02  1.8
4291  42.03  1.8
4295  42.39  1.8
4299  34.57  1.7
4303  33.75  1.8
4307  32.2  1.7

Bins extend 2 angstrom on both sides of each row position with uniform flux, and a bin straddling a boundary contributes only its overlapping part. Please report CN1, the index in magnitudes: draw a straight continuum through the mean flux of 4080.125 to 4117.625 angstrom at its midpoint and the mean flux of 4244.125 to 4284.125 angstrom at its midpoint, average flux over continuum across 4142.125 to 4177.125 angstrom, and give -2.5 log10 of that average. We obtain 0.08 mag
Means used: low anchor 43.1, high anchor 44.8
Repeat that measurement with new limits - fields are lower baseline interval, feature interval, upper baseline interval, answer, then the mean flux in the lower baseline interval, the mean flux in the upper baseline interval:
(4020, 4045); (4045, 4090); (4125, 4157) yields 0.02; 42.5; 41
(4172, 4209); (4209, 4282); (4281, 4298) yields -0.05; 41.7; 43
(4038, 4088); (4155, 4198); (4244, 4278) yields 0.04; 41.2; 44.9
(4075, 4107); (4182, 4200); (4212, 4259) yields 0.04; 43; 44.4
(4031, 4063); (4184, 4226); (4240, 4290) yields 0.02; 39.8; 45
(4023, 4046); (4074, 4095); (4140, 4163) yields -0.07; 42.1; 41.3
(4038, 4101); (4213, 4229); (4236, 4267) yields 0.06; 41.5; 46.3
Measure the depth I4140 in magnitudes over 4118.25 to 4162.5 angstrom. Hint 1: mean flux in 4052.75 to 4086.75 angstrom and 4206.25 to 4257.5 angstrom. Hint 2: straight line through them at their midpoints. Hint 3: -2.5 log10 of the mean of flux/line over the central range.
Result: 0.024 mag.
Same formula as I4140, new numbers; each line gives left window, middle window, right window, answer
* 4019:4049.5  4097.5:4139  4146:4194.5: 0.00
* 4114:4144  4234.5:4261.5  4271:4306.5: -0.11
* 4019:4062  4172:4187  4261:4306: 0.01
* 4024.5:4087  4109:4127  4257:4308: -0.06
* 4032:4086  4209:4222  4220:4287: 0.01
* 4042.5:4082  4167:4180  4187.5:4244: 0.07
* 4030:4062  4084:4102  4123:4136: -0.07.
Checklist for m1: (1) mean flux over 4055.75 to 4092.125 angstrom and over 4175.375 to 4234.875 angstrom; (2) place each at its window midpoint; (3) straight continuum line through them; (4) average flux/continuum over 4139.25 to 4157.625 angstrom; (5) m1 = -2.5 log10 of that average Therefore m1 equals 0.040 mag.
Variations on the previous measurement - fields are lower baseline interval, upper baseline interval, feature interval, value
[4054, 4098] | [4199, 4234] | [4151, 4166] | 0.01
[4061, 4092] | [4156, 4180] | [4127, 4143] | 0.00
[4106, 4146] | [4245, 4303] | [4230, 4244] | -0.06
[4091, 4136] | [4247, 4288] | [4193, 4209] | 0.05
